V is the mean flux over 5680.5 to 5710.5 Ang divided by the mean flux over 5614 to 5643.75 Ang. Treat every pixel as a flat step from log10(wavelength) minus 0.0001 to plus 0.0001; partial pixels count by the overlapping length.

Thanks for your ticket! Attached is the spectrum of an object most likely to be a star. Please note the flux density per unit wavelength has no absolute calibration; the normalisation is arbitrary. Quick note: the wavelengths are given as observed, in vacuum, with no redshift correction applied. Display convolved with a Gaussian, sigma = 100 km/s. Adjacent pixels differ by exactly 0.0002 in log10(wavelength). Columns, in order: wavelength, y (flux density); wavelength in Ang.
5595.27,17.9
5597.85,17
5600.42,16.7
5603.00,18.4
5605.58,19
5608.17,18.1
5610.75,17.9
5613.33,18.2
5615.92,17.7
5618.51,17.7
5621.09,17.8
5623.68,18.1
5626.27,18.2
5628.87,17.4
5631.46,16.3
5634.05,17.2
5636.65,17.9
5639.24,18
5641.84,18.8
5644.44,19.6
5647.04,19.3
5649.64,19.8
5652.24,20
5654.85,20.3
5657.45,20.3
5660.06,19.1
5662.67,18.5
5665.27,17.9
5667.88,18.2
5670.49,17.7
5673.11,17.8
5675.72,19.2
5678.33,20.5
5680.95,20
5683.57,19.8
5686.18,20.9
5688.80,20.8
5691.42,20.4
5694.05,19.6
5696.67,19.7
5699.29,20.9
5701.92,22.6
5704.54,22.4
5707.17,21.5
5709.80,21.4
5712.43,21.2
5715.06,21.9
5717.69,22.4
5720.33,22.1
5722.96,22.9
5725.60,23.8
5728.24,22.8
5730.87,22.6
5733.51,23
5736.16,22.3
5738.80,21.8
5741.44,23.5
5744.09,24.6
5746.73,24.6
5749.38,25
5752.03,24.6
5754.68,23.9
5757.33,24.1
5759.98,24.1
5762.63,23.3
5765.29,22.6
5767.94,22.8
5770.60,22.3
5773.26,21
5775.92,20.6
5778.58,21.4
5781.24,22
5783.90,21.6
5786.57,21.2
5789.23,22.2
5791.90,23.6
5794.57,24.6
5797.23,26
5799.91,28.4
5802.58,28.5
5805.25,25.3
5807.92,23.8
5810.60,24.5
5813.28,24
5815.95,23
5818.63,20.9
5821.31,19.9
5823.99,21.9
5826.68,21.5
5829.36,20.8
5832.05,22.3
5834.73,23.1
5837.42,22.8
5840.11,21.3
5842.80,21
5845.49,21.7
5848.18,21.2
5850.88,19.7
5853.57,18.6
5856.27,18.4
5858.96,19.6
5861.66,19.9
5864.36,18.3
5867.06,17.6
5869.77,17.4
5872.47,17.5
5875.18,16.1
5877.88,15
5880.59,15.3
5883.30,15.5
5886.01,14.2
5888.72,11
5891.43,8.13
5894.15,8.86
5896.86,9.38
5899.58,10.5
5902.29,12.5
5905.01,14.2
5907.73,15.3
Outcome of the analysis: 1.17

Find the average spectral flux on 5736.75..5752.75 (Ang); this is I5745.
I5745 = 23.9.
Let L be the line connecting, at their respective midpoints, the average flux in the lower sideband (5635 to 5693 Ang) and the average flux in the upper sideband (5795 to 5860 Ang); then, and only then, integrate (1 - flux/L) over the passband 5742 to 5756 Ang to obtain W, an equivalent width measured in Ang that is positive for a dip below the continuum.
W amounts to -2.4 Ang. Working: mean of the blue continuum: 19.3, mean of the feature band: 24.5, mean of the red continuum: 22.5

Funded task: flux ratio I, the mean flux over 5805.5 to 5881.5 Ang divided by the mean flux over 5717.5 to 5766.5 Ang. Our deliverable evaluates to 0.9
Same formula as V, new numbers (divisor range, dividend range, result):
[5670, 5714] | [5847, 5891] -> 0.83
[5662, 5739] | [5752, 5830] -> 1.11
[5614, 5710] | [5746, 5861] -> 1.17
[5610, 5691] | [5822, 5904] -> 0.93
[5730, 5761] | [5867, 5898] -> 0.58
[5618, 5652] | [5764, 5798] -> 1.23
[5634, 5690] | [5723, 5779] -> 1.20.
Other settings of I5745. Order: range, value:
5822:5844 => 21.8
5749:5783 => 22.8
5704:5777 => 22.8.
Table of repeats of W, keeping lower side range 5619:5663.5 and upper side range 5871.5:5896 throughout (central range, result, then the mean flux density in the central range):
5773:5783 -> -3.6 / 21.3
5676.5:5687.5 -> -1.6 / 20.3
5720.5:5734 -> -5.0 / 23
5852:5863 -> -4.1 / 19.1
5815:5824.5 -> -4.2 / 21.3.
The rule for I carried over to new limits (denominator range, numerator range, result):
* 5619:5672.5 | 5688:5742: 1.18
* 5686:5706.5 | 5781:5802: 1.14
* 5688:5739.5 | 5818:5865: 0.95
